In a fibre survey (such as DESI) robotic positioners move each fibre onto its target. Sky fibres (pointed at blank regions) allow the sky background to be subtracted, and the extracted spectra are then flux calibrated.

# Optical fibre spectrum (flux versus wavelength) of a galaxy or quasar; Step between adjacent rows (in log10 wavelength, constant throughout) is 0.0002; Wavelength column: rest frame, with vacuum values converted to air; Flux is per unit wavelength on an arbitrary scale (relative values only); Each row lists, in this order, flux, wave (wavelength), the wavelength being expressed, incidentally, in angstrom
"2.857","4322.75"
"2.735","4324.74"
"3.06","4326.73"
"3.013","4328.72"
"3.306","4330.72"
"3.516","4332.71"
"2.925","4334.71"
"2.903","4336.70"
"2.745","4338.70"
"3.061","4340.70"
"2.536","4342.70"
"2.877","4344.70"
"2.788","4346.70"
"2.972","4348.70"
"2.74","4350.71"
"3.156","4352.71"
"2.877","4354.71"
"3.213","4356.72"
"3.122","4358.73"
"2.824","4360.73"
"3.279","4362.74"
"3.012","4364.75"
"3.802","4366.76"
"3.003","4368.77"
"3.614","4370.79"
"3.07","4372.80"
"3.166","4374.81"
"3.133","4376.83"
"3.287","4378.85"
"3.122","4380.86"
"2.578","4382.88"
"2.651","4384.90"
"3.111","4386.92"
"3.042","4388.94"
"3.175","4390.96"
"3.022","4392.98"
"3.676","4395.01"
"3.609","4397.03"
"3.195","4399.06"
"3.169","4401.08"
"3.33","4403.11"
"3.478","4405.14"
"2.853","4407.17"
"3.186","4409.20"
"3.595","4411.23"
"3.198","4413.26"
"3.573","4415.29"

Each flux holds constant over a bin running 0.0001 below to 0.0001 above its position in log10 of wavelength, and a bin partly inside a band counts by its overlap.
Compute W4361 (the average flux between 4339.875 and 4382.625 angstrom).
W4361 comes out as 3.07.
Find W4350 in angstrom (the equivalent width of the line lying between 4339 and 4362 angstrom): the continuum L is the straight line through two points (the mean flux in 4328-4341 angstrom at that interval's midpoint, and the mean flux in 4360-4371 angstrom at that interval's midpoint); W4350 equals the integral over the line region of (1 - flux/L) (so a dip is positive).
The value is 1.70 angstrom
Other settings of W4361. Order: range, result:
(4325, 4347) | 2.97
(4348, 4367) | 3.07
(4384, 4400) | 3.19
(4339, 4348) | 2.82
